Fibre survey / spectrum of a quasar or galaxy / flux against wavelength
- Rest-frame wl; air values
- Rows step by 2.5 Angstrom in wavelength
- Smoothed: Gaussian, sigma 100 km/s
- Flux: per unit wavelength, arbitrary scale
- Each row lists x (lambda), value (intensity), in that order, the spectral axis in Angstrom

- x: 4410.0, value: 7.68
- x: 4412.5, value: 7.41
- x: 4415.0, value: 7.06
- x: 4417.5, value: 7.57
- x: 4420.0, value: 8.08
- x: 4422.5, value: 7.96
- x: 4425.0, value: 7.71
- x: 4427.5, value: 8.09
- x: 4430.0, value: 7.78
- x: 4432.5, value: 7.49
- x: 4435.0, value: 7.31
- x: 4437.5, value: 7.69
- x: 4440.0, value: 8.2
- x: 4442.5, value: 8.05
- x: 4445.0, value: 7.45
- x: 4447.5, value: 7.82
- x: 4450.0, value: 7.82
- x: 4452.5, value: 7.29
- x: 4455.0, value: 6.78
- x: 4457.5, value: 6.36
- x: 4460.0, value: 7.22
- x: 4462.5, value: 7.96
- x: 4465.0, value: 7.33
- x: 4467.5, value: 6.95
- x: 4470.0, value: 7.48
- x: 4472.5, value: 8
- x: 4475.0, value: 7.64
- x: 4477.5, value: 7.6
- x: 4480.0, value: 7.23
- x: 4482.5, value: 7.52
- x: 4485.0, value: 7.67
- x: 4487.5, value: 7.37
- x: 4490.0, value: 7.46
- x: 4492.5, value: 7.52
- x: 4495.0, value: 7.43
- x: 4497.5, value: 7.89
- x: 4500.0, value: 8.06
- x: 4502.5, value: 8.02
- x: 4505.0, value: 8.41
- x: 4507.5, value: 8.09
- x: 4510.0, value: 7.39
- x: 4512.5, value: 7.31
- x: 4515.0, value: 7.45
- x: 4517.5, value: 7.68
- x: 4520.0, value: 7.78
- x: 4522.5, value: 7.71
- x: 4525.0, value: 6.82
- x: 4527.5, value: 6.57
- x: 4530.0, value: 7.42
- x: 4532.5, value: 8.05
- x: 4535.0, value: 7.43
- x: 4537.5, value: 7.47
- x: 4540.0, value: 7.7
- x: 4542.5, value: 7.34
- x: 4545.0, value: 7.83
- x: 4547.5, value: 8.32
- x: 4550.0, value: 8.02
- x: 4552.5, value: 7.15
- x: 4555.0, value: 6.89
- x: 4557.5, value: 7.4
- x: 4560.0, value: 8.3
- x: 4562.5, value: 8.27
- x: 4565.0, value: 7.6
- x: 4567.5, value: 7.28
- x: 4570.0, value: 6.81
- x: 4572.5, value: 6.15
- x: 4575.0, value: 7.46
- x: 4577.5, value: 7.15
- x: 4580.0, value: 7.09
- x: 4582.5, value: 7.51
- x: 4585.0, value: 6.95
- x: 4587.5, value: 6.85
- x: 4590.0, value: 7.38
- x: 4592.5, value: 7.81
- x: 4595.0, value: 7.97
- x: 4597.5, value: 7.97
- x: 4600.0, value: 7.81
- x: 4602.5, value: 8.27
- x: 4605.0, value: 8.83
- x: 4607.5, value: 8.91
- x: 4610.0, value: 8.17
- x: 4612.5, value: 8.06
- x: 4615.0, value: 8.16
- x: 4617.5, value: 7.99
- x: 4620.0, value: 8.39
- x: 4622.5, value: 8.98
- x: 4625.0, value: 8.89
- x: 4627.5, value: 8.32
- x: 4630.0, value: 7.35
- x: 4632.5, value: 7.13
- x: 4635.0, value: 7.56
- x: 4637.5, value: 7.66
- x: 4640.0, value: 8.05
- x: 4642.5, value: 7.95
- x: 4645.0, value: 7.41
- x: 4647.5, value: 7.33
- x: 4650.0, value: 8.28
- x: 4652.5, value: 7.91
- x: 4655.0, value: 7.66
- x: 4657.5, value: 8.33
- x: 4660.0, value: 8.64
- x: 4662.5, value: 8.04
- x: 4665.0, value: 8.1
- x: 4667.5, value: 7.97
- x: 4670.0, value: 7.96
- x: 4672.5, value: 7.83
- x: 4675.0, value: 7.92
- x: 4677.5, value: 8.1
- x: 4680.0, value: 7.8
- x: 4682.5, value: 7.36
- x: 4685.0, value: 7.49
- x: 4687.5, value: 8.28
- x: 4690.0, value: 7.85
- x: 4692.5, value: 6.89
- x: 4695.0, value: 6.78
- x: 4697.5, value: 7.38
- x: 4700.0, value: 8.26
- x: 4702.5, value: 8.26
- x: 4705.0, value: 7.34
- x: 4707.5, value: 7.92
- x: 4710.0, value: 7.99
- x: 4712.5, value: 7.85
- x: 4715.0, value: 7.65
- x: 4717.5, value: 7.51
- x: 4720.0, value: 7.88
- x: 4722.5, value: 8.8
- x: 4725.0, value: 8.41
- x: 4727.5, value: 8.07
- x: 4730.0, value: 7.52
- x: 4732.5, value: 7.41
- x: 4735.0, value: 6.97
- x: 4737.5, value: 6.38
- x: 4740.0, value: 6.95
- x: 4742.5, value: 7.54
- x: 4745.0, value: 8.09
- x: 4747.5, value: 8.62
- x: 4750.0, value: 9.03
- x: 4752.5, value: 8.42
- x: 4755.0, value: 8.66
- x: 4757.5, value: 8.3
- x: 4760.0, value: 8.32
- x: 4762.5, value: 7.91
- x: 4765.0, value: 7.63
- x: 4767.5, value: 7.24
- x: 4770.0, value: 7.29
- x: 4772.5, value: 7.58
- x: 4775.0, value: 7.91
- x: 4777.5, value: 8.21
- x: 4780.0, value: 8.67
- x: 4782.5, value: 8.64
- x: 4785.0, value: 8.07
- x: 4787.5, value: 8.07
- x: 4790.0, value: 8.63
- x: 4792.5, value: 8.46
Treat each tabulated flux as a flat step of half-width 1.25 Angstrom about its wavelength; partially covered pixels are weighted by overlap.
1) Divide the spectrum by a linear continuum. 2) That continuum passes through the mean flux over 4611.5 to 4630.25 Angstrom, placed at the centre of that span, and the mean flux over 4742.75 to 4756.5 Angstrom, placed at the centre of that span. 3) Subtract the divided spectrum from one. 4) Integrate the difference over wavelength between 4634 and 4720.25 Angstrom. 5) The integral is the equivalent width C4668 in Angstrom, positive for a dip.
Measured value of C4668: 6.0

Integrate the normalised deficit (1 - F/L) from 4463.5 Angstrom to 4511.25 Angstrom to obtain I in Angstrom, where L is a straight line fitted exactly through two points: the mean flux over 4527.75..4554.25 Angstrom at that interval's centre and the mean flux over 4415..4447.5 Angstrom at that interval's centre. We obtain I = 0.3 Angstrom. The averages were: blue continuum 7.76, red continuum 7.62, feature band 7.64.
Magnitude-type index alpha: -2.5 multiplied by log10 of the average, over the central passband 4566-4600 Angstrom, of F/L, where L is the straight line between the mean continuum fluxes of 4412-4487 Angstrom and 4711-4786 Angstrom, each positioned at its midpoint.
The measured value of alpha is 0.06 mag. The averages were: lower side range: 7.55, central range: 7.28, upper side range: 7.92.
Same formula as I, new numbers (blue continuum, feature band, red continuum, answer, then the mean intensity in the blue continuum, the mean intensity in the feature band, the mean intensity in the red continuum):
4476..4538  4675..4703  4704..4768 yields 0.5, 7.58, 7.67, 7.87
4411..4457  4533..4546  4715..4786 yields 0.2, 7.62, 7.58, 7.92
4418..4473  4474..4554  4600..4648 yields 1.7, 7.58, 7.6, 8.08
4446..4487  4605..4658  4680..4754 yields -2.8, 7.42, 8.04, 7.76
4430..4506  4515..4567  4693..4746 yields 0.1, 7.57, 7.58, 7.65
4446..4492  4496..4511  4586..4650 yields -0.9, 7.42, 7.98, 7.97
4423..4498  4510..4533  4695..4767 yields 0.6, 7.54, 7.4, 7.87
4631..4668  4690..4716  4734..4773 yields 0.7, 7.86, 7.64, 7.82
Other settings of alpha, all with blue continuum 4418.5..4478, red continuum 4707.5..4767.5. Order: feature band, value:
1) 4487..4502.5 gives -0.004 mag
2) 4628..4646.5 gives 0.025 mag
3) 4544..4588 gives 0.045 mag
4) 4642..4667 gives -0.022 mag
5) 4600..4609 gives -0.105 mag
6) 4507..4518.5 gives 0.015 mag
